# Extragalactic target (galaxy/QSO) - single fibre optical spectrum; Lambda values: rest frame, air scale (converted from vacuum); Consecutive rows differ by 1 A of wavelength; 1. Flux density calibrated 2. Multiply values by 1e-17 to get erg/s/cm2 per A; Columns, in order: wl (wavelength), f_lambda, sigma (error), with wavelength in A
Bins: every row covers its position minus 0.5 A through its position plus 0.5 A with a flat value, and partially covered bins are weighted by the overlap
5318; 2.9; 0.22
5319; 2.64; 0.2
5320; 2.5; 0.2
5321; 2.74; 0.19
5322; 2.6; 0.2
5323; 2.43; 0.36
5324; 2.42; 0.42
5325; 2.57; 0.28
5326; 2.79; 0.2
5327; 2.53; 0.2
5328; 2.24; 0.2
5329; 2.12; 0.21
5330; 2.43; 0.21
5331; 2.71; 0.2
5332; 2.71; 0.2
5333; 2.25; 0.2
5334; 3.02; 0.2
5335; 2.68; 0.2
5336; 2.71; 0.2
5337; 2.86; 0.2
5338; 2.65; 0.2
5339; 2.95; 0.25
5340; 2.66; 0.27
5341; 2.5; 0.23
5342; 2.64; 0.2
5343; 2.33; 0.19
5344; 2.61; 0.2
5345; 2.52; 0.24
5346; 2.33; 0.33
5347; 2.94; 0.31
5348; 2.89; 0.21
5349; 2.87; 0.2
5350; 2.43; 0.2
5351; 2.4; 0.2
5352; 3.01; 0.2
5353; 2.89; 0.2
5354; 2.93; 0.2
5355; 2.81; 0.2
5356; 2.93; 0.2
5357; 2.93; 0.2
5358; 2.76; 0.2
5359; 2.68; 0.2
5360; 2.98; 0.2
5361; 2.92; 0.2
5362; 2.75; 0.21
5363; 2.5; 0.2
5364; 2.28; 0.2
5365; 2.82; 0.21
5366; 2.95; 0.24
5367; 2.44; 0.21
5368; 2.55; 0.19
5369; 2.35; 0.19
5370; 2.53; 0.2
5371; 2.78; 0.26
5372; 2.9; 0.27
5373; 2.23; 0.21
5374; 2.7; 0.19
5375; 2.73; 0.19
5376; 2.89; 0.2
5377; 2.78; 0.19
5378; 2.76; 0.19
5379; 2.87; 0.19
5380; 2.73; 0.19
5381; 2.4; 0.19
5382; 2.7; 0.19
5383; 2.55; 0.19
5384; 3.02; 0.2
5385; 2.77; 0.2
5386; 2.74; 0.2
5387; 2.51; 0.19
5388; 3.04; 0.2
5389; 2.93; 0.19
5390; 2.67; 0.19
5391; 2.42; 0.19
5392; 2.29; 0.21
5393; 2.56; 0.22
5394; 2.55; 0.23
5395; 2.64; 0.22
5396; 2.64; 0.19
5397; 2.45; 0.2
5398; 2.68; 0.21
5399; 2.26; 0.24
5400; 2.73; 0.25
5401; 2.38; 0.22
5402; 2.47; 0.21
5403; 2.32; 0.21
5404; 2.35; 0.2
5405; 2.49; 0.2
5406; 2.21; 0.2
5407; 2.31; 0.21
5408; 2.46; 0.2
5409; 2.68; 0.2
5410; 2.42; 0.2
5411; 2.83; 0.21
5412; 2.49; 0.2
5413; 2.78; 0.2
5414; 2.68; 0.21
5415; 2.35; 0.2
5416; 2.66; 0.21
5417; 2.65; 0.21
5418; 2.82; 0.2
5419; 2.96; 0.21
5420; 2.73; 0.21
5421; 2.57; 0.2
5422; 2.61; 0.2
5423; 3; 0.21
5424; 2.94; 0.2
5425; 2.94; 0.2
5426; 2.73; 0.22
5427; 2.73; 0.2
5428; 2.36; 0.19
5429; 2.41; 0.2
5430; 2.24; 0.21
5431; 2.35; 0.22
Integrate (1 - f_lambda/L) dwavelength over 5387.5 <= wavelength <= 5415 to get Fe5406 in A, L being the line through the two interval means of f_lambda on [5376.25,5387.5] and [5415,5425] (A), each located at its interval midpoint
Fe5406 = 2.0 A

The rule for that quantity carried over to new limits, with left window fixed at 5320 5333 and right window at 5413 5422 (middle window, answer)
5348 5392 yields -2.07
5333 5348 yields -0.75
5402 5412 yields 0.77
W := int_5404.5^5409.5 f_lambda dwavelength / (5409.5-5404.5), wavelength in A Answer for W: 2.43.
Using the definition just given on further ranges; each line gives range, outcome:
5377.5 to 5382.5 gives 2.69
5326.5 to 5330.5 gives 2.33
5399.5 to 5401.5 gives 2.55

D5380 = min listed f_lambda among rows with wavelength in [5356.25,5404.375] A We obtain 2.23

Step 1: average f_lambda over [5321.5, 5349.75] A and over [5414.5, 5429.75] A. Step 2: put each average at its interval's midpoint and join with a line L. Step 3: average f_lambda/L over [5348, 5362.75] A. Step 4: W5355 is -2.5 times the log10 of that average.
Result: -0.07 mag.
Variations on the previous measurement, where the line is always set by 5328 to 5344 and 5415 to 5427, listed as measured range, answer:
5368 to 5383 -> 0.007 mag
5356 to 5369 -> -0.022 mag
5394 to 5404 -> 0.091 mag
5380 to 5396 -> 0.019 mag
